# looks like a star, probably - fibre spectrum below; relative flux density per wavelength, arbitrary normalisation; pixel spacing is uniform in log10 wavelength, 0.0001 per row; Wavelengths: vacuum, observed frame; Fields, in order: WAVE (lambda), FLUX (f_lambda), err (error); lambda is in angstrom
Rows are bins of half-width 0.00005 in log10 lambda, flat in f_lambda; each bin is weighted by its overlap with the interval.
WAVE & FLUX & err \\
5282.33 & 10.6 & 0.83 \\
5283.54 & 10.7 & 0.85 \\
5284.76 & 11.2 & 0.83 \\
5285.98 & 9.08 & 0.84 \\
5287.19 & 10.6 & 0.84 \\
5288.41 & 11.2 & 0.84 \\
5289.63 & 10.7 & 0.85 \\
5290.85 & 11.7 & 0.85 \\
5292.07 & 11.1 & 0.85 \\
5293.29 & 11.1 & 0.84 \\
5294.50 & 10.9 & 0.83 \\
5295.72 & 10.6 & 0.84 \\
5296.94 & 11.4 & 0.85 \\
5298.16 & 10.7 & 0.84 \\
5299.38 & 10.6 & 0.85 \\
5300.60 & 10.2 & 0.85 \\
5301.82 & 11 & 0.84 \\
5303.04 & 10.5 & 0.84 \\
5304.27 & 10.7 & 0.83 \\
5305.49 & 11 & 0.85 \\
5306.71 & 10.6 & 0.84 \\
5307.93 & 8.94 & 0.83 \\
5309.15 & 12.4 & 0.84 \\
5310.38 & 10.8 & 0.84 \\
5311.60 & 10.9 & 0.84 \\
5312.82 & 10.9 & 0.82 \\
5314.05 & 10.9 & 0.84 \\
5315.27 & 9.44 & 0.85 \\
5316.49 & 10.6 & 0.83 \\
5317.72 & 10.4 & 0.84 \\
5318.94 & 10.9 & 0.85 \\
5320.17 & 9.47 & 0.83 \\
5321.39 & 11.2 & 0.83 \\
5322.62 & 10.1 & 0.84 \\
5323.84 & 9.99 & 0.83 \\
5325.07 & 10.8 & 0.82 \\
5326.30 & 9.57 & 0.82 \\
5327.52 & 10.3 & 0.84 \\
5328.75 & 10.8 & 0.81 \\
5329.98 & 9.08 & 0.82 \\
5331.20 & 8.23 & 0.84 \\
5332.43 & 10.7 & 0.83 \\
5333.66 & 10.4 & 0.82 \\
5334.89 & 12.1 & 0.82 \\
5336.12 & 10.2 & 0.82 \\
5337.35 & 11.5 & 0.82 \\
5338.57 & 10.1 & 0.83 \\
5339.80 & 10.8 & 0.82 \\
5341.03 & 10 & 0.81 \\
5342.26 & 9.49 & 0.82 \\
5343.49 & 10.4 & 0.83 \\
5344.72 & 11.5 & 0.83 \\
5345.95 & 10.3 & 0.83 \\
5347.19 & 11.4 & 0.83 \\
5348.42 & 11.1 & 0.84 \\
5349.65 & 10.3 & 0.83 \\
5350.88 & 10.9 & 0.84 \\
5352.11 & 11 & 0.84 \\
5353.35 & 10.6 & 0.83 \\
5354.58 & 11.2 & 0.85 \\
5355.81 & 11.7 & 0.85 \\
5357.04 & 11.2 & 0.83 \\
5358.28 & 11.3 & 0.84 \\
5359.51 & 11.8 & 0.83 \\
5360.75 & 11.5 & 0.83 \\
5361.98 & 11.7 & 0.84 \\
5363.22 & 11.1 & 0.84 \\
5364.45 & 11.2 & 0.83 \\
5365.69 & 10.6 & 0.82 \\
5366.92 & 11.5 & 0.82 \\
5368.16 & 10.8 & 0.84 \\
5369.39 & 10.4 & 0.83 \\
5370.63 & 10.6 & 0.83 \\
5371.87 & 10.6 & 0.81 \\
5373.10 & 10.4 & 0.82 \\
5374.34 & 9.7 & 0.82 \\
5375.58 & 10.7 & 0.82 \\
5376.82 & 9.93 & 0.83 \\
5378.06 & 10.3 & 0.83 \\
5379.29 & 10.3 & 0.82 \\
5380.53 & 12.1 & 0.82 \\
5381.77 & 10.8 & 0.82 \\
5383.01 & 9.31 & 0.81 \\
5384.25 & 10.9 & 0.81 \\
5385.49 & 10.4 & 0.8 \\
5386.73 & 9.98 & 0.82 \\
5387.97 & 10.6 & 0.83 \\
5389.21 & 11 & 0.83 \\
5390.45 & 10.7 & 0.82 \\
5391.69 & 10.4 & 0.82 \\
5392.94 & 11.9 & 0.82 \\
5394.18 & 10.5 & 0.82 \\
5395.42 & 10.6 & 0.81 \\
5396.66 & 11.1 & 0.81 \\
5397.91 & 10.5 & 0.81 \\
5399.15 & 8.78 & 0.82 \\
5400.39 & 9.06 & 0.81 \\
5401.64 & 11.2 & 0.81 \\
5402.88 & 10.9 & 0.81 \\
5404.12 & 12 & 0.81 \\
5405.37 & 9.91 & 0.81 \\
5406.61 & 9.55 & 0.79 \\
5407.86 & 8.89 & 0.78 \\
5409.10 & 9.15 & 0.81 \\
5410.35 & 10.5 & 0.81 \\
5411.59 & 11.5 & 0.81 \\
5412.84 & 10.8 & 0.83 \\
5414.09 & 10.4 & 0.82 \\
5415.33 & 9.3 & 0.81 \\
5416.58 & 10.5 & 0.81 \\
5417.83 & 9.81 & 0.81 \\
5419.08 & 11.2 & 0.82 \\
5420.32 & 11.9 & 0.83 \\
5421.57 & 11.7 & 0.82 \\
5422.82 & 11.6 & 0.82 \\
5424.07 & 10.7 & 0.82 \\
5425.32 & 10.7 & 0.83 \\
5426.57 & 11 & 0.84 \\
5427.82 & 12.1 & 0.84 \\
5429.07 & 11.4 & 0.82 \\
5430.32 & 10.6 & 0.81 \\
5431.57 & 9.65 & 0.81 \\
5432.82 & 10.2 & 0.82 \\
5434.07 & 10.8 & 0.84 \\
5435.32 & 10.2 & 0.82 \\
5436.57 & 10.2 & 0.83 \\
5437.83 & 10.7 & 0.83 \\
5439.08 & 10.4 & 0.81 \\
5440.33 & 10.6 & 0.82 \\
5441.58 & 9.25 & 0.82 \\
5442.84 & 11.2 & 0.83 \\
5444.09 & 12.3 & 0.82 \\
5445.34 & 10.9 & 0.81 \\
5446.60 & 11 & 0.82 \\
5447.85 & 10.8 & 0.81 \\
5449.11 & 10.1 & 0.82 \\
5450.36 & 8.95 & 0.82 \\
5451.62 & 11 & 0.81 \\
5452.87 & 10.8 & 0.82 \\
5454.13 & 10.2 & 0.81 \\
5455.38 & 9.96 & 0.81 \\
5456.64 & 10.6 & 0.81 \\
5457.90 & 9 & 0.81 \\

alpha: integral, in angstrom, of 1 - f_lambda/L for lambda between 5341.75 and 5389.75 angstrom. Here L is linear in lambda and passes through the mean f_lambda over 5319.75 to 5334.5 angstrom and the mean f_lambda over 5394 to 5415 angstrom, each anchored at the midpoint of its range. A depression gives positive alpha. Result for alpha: -2.8 angstrom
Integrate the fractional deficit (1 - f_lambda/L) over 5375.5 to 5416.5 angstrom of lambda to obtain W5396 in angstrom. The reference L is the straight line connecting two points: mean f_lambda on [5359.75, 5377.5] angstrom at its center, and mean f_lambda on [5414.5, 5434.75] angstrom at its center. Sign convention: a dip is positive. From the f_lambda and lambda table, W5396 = 1.4 angstrom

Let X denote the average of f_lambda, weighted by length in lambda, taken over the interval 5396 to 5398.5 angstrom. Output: 10.8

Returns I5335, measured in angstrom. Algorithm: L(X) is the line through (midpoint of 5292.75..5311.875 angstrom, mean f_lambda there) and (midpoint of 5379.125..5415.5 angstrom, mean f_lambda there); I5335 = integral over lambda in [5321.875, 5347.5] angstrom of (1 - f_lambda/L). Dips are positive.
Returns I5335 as 0.7 angstrom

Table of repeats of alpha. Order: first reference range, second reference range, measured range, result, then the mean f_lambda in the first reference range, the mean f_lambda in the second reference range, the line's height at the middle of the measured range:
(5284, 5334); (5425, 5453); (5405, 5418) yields 0.7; 10.5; 10.6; 10.6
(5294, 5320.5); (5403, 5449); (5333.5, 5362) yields -0.8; 10.6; 10.6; 10.6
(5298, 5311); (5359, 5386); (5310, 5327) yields 0.4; 10.7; 10.8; 10.7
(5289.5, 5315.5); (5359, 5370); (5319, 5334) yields 1.2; 10.8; 11.2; 10.9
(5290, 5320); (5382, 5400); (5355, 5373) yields -1.0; 10.7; 10.5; 10.6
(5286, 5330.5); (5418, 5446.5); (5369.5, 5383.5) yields 0.4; 10.6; 10.9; 10.7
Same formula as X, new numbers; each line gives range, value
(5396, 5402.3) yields 10.1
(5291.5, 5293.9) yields 11.1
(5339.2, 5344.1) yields 10.2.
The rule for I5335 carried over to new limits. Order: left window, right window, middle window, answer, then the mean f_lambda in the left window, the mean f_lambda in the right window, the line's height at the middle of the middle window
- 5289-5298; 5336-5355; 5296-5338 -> 1.5 angstrom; 11.1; 10.7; 10.9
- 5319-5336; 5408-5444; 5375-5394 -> -0.3 angstrom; 10.2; 10.6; 10.5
